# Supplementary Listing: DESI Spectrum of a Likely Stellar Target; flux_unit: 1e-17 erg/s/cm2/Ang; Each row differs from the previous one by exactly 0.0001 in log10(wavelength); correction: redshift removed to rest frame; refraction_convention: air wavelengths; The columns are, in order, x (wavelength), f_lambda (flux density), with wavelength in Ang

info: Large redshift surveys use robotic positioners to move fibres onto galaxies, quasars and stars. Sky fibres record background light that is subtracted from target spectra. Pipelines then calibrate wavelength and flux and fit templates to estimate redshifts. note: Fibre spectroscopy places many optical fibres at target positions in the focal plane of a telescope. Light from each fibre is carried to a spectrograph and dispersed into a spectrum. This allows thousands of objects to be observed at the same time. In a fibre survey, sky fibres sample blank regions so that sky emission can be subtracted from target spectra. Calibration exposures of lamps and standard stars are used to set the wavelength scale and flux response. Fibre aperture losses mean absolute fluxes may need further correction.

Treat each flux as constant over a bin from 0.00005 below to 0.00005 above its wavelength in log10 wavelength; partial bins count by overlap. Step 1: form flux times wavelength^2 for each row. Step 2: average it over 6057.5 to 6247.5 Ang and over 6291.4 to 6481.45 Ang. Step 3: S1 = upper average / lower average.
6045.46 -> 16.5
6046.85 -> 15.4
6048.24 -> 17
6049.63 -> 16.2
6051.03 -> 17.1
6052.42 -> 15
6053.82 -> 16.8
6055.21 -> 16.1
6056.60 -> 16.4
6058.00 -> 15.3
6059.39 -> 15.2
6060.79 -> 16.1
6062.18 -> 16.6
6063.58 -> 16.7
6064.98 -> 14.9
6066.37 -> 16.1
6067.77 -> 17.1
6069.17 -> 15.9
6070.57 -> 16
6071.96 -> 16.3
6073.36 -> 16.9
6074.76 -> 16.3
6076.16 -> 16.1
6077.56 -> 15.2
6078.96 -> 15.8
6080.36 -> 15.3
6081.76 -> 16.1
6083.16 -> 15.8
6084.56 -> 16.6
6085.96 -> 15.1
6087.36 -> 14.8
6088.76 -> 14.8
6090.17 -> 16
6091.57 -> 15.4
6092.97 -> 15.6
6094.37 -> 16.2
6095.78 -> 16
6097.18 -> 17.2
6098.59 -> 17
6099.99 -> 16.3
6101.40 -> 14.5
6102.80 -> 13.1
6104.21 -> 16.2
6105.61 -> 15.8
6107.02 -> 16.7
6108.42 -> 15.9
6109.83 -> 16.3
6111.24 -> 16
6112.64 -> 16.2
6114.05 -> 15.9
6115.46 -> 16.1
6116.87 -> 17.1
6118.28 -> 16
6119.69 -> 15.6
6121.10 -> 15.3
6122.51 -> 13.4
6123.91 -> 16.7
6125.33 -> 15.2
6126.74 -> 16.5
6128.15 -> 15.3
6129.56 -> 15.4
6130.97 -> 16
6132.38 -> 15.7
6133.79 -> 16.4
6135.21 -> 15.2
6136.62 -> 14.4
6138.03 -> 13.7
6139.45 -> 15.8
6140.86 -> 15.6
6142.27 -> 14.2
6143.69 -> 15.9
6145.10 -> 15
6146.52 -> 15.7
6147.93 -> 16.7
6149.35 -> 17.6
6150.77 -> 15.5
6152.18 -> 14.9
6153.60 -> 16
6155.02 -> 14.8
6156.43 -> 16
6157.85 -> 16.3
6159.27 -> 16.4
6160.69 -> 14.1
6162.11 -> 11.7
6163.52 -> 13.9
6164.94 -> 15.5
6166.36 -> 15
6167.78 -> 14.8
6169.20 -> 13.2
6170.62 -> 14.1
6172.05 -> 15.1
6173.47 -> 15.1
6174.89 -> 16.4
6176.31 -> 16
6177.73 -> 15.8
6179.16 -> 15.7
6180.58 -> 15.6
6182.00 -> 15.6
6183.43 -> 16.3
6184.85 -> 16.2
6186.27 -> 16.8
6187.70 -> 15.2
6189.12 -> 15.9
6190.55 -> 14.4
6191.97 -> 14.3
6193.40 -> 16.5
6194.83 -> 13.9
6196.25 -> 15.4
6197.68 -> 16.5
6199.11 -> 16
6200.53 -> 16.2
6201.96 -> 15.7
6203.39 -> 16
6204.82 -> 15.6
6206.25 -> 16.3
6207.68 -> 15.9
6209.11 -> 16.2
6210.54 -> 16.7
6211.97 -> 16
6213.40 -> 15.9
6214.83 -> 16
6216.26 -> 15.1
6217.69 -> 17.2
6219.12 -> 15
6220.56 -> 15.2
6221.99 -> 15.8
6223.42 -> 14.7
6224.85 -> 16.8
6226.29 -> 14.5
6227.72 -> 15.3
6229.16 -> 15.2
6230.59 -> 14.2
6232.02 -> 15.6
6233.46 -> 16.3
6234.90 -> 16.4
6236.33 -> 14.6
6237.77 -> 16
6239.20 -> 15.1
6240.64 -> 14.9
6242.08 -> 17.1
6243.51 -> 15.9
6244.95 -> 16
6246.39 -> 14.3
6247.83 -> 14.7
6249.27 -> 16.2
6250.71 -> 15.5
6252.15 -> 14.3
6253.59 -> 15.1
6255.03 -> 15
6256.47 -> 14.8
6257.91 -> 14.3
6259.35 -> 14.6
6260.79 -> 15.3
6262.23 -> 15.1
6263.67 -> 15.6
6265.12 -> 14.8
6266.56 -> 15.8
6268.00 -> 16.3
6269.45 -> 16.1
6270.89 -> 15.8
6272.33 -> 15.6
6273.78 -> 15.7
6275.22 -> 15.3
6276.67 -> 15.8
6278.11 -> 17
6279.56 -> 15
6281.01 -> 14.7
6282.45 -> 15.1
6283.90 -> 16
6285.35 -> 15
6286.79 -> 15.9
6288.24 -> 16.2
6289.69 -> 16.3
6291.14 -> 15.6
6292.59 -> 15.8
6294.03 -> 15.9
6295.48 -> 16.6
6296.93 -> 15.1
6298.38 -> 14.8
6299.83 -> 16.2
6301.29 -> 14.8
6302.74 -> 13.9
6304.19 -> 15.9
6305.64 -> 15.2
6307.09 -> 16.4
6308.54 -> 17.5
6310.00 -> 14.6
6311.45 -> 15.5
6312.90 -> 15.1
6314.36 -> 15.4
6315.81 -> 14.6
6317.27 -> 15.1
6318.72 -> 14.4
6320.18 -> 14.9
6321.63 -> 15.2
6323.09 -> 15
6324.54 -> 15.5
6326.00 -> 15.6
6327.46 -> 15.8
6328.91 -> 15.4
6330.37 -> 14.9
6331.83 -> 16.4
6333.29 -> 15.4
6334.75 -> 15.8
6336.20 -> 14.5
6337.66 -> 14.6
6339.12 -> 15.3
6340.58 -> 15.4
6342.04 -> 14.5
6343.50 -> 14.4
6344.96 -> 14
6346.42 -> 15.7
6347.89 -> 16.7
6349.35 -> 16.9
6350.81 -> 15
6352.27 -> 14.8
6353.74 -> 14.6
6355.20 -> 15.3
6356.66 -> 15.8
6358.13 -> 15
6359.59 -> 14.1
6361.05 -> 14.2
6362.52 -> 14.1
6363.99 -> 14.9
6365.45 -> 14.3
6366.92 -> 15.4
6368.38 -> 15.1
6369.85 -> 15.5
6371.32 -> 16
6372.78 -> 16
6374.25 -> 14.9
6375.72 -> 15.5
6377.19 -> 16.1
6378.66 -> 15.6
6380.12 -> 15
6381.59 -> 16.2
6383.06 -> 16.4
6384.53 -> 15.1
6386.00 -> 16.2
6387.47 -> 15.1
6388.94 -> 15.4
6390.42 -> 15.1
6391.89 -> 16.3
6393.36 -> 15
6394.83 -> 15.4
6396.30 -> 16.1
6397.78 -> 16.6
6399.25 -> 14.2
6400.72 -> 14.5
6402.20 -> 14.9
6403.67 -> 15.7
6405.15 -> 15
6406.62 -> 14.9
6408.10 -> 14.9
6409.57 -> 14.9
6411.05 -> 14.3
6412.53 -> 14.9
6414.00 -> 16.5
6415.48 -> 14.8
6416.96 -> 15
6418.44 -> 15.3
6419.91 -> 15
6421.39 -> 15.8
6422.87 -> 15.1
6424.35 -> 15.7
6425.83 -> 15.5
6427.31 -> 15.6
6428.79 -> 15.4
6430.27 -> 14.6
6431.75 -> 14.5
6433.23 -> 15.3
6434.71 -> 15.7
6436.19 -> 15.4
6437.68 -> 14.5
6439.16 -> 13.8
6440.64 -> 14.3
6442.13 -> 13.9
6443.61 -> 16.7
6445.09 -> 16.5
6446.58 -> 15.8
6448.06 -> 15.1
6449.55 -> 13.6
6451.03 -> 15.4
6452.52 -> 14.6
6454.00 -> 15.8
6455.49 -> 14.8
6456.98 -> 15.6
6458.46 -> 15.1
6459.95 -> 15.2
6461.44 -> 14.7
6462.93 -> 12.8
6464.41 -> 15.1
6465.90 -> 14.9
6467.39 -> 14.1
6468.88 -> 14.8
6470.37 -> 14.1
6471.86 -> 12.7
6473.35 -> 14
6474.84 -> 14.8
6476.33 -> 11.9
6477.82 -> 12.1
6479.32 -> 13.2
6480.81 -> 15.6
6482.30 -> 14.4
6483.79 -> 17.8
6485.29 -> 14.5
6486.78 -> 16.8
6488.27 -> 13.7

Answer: 1.04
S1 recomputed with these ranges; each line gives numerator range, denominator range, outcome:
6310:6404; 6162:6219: 1.04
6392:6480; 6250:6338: 1.01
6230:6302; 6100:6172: 1.05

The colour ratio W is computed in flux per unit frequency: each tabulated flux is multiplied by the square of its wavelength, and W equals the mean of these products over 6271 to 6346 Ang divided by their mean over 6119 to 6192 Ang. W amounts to 1.05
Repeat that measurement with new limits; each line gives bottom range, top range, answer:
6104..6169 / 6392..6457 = 1.07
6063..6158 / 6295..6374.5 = 1.04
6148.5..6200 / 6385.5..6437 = 1.07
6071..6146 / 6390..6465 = 1.07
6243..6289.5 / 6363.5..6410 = 1.04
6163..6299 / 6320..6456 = 1.03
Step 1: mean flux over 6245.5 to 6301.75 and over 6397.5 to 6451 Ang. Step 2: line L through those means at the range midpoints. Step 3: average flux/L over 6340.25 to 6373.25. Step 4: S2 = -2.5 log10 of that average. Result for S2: 0.011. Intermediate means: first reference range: 15.4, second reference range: 15.1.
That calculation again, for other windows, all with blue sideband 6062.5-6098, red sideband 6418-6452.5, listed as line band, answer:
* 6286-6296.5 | -0.039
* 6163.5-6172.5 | 0.087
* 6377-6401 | -0.022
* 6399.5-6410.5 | 0.020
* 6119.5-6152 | 0.021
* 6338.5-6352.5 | 0.004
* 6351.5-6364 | 0.041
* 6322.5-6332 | -0.006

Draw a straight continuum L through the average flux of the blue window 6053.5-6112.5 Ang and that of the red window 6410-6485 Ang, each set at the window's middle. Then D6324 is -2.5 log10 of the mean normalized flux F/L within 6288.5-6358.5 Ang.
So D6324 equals -0.011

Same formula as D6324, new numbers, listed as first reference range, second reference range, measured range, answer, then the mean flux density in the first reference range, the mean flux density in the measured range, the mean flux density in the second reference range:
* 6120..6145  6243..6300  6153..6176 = 0.03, 15.3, 14.9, 15.5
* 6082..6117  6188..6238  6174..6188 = -0.02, 15.8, 16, 15.6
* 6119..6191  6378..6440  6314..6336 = 0.00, 15.4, 15.3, 15.3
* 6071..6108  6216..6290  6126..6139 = 0.02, 15.8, 15.4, 15.5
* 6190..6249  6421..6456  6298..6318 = 0.00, 15.6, 15.4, 15.1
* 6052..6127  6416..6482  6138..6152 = 0.00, 15.9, 15.6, 14.8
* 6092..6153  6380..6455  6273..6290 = -0.01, 15.7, 15.6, 15.2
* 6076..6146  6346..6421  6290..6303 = -0.01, 15.6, 15.5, 15.3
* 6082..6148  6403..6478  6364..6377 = -0.02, 15.7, 15.3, 14.9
